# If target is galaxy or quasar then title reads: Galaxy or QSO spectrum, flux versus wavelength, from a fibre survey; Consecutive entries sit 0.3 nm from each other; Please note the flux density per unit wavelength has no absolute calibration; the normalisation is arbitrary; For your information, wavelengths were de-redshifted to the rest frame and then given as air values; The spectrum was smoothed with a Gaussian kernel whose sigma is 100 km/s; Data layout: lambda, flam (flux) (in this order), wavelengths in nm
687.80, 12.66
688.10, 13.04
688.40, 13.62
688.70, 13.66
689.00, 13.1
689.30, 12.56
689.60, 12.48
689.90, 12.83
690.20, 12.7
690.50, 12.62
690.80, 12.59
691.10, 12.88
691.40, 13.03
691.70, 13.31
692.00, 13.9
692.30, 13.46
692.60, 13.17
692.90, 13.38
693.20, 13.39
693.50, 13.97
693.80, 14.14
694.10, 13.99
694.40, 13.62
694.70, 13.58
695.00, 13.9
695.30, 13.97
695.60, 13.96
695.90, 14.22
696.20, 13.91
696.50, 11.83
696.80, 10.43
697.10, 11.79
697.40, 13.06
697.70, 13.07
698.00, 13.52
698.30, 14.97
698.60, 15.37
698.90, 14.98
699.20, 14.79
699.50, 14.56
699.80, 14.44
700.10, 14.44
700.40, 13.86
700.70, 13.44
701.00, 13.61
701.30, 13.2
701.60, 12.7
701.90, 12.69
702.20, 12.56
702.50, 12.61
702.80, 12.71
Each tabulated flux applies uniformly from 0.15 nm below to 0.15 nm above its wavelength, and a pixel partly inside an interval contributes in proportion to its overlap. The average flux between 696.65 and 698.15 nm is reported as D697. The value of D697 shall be 12.4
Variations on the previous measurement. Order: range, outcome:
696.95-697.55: 12.4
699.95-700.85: 13.9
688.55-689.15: 13.4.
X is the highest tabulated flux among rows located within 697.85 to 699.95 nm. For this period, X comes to 15.37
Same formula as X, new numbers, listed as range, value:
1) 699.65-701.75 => 14.44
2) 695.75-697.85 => 14.22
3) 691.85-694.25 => 14.14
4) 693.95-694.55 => 13.99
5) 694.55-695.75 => 13.97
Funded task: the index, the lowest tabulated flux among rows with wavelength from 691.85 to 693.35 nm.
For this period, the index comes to 13.17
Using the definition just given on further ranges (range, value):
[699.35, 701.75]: 12.7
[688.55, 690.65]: 12.48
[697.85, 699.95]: 13.52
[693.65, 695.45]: 13.58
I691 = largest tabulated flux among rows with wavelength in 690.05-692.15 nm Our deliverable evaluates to 13.9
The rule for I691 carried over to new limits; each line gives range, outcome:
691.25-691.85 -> 13.31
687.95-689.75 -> 13.66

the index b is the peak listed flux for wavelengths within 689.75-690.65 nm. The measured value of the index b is 12.83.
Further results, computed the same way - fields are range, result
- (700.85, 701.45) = 13.61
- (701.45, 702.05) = 12.7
